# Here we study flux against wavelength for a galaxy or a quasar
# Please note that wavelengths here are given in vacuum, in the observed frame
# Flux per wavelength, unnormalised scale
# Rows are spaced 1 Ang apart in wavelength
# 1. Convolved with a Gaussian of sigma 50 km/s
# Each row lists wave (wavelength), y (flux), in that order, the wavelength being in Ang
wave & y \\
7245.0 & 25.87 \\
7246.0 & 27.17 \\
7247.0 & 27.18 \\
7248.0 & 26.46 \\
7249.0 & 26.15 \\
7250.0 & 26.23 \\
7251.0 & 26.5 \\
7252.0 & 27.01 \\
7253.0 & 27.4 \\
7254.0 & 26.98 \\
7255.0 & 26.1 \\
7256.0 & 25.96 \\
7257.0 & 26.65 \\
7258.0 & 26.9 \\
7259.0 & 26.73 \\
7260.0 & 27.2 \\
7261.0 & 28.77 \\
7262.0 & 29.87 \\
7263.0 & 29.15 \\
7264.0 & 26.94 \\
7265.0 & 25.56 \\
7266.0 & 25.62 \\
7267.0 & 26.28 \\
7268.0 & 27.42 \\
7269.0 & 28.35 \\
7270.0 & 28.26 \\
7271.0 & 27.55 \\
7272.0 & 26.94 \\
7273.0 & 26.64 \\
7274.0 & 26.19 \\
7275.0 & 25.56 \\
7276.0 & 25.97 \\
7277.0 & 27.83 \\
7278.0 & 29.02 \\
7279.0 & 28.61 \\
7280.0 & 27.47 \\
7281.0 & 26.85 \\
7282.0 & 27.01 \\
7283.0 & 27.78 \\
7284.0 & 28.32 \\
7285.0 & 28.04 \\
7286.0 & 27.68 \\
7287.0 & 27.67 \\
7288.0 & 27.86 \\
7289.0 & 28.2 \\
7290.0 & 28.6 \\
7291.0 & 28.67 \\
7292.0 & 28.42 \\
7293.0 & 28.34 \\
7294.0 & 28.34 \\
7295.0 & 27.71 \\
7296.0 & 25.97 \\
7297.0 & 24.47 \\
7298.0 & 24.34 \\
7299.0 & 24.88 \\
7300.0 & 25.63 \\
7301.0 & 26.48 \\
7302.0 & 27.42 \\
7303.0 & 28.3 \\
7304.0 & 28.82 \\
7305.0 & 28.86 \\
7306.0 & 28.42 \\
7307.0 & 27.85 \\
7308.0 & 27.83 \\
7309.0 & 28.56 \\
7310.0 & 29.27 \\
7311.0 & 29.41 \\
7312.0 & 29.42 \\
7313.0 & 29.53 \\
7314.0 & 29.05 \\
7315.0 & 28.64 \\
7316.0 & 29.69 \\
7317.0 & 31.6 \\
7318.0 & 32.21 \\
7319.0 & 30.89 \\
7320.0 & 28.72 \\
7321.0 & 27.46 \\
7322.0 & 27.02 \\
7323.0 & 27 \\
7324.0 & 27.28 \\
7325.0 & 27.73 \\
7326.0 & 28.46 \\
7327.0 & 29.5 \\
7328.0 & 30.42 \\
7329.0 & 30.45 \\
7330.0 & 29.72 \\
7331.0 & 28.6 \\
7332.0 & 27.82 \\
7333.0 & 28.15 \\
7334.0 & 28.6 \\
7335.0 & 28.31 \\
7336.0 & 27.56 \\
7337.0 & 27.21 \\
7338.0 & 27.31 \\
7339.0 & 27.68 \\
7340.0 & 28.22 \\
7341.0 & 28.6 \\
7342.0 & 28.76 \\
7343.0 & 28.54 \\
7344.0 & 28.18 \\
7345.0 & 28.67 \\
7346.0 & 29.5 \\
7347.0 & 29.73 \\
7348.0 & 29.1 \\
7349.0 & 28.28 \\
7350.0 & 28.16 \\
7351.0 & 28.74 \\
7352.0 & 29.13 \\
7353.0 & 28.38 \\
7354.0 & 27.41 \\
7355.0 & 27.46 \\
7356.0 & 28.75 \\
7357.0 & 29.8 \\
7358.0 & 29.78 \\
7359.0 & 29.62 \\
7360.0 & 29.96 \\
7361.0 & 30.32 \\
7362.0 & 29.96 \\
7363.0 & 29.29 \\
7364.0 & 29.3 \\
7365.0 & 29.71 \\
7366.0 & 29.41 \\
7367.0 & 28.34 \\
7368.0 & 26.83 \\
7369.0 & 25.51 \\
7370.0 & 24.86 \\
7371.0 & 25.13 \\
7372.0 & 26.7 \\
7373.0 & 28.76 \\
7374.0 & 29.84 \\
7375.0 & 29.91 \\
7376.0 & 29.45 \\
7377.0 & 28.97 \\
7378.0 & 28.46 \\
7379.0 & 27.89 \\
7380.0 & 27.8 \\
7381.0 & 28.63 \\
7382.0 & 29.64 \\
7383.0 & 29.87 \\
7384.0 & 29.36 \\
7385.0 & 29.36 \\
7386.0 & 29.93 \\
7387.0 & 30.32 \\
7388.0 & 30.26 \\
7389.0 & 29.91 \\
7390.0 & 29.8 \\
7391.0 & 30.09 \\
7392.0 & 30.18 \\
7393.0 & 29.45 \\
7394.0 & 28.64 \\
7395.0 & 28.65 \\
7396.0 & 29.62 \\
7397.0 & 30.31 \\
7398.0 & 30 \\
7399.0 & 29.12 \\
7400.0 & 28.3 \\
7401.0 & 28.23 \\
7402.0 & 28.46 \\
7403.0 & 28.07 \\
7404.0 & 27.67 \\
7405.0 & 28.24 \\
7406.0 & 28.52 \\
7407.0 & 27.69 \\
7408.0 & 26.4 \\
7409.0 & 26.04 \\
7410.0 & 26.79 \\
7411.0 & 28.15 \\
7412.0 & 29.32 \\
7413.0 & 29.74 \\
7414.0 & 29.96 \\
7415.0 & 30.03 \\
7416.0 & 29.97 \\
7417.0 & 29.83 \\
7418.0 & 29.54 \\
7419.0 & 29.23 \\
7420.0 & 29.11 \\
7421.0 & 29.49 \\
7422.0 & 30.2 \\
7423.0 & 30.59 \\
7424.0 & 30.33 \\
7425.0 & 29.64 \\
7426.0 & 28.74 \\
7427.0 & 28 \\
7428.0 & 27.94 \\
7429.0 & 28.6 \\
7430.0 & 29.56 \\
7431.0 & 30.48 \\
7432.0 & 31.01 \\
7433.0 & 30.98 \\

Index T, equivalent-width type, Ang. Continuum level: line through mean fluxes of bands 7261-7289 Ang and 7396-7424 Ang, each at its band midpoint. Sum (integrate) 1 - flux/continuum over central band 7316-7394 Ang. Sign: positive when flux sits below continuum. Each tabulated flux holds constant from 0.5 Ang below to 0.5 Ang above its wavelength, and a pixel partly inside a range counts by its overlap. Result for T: -1.4 Ang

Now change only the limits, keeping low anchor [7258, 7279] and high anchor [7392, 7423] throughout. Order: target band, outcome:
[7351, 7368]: -0.4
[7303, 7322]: -0.9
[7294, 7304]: 0.5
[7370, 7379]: 0.1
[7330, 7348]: -0.2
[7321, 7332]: -0.2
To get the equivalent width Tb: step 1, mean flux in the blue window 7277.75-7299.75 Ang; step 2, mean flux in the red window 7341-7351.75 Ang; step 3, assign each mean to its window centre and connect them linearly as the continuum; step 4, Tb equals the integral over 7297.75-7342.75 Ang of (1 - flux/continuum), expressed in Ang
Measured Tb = -0.4 Ang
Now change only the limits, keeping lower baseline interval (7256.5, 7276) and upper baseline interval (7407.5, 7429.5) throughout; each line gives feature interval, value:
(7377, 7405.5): -0.49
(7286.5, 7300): 0.17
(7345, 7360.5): -0.39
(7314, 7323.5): -0.50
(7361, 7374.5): 0.15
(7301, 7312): -0.31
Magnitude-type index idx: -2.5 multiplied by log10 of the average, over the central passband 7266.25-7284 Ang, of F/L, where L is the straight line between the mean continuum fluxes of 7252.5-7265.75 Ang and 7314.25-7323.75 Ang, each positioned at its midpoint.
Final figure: 0.02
